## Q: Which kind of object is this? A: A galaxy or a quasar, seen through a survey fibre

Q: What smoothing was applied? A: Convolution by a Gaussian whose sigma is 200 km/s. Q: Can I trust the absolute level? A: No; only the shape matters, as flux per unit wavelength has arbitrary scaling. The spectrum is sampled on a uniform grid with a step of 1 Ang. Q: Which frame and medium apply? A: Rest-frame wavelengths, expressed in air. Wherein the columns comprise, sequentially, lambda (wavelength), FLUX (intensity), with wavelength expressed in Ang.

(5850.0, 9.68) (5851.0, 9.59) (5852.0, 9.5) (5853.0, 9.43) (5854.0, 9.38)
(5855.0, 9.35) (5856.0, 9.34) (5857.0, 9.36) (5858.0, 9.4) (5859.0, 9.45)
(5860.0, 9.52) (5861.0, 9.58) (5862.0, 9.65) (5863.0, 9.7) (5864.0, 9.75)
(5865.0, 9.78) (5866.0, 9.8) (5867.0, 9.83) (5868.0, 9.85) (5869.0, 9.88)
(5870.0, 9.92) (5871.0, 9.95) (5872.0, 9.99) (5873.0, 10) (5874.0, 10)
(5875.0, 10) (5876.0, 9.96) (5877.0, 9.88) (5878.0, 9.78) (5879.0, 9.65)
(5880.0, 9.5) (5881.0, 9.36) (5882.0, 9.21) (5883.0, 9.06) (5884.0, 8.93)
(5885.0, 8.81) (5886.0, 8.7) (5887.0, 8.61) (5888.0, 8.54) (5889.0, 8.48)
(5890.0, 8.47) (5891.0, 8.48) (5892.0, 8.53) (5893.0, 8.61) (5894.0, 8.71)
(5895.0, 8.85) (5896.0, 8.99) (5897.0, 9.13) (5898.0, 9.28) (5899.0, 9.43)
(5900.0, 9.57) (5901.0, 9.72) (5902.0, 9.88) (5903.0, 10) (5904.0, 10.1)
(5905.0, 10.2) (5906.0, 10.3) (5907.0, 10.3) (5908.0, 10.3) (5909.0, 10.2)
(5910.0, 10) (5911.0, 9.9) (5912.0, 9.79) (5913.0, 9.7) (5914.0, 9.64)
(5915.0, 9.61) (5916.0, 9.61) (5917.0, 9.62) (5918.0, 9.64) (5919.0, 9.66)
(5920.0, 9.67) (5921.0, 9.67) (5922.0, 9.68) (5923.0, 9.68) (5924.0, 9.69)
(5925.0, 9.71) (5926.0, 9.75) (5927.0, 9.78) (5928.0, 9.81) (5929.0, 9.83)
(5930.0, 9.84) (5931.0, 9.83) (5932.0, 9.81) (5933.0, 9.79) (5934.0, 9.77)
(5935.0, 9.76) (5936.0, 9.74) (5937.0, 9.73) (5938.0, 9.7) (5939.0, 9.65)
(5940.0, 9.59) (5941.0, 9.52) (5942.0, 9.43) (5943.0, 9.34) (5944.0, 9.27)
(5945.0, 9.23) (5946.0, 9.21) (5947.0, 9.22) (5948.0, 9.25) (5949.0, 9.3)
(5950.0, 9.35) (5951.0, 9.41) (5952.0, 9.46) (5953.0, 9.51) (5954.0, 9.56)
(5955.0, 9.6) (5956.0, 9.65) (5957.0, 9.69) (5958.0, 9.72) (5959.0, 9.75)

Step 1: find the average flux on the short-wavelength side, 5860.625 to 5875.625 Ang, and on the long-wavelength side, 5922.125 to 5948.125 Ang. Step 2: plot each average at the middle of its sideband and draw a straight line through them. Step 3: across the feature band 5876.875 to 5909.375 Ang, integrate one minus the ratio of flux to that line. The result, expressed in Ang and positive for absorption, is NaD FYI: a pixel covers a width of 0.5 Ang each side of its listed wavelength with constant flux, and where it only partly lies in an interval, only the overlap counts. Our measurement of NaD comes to 1.50 Ang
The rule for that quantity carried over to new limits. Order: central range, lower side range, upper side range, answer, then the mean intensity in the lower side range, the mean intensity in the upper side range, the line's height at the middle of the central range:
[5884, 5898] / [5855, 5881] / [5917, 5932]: 1.5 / 9.73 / 9.73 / 9.73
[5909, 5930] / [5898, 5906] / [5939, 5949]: -0.2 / 9.84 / 9.35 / 9.64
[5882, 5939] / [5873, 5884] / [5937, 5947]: 0.1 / 9.62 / 9.44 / 9.53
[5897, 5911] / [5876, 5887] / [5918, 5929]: -0.6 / 9.29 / 9.71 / 9.52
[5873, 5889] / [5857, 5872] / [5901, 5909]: 0.9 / 9.72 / 10.1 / 9.88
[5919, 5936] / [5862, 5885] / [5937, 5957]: -0.4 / 9.7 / 9.45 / 9.51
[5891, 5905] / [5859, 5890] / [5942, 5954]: 0.2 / 9.5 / 9.34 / 9.45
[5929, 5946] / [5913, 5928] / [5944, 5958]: -0.1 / 9.68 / 9.42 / 9.54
